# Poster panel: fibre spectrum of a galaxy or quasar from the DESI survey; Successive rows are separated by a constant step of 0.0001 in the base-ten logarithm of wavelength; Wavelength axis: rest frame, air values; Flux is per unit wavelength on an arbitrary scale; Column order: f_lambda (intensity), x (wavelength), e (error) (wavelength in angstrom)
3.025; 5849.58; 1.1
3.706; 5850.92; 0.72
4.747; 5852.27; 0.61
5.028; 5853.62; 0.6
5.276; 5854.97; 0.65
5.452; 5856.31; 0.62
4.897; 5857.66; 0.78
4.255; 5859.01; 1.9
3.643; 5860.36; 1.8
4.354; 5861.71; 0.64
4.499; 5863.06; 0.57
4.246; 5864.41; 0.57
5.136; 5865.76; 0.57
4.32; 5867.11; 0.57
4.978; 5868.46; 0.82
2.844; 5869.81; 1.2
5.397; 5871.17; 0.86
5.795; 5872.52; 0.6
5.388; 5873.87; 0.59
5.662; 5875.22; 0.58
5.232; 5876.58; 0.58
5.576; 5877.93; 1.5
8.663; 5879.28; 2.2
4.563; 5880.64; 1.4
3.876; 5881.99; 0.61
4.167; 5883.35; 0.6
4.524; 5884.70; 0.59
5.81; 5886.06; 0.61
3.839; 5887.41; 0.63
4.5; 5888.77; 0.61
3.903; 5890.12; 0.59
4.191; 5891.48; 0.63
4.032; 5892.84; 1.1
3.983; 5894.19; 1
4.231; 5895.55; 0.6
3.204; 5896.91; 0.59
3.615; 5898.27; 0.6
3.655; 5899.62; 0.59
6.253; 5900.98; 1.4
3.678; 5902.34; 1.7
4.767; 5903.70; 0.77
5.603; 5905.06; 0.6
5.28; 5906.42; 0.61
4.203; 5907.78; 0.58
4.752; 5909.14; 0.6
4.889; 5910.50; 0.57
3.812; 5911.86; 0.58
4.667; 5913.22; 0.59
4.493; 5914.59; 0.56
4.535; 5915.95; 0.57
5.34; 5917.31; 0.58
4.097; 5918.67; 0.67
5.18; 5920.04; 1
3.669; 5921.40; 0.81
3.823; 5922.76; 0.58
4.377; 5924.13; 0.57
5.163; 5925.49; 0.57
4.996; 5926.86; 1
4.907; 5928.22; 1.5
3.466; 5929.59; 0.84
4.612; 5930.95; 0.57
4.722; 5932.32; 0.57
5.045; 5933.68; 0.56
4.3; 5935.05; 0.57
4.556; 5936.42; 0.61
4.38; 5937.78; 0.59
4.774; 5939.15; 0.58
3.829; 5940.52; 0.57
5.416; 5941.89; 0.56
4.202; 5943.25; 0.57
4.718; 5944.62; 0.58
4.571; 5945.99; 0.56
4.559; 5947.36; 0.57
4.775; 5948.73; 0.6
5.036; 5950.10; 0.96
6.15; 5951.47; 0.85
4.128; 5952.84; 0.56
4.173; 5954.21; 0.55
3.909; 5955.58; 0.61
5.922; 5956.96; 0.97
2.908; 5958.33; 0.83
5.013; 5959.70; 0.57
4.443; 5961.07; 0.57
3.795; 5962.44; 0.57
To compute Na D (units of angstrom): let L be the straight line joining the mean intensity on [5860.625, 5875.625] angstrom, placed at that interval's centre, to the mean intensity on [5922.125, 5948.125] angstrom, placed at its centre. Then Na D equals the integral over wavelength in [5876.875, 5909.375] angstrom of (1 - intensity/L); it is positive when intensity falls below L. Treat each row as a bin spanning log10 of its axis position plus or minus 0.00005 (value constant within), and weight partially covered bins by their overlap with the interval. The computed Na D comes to 0.3 angstrom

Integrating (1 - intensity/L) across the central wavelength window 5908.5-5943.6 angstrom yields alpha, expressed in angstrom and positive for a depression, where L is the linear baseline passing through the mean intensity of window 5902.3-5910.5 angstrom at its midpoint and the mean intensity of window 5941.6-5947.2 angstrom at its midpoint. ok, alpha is 1.4 angstrom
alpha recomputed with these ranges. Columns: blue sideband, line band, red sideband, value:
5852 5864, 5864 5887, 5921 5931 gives -2.3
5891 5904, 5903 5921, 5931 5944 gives -1.8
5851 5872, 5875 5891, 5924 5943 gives -1.4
